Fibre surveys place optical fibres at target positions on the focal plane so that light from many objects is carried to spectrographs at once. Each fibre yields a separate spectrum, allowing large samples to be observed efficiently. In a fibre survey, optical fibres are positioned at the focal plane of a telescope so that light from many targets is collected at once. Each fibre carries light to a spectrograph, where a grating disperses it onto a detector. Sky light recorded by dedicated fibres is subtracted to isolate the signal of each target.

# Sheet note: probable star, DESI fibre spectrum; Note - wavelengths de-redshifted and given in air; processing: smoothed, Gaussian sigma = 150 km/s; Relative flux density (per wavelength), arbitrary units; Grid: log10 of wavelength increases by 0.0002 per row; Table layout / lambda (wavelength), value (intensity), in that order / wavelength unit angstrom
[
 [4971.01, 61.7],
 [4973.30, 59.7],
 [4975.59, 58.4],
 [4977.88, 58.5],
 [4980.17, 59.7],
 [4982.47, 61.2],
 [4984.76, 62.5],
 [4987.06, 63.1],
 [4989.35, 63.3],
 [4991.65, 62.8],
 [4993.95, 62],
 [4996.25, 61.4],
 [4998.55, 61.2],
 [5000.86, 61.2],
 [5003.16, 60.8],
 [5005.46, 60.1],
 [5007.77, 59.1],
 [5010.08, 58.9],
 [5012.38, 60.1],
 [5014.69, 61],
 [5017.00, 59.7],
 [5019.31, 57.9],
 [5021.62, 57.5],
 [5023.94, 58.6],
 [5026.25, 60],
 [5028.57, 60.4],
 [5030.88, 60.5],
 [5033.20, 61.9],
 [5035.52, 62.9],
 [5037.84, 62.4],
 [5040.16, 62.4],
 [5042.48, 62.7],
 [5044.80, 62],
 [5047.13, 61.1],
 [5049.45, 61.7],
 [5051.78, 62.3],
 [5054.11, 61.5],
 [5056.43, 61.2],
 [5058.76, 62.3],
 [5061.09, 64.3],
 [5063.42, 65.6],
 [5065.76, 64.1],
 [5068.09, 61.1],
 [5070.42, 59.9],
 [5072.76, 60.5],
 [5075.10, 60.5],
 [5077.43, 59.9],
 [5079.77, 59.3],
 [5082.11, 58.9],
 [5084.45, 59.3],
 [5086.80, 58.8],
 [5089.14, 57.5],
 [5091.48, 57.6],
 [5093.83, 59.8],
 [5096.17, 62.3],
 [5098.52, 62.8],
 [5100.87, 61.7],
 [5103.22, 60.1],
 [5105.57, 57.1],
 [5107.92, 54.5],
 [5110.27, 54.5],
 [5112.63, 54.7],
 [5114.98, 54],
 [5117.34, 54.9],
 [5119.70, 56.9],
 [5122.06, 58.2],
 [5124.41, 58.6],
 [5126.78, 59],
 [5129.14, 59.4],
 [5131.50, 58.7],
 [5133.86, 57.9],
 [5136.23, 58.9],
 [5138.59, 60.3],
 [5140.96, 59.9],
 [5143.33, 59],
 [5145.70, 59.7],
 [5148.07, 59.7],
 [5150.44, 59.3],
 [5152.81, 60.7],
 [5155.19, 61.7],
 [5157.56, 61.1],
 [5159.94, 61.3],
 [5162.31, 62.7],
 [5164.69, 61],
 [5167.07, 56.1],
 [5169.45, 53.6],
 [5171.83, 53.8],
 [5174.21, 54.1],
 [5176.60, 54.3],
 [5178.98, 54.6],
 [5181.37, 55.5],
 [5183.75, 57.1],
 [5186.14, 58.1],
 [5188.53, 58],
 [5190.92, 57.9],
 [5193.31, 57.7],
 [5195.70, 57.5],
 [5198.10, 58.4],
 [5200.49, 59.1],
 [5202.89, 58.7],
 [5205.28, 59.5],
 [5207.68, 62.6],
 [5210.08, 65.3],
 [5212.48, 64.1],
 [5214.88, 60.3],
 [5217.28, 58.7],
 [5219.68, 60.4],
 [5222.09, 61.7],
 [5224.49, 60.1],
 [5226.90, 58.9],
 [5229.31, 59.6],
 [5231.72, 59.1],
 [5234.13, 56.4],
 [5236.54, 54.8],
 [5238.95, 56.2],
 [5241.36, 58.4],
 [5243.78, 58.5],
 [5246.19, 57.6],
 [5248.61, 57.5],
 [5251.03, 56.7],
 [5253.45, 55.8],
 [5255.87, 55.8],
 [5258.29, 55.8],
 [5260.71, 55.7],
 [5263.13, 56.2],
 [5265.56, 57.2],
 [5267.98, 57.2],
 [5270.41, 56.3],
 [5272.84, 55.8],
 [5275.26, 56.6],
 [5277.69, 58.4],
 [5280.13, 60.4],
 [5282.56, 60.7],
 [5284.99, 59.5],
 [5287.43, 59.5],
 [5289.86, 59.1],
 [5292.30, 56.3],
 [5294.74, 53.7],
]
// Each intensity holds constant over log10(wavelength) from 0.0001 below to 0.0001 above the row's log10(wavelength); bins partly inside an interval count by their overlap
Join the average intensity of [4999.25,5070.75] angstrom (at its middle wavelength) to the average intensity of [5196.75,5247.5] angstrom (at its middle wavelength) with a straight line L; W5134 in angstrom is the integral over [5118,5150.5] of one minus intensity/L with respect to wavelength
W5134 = 0.7 angstrom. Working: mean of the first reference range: 61.2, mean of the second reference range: 59.4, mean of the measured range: 58.9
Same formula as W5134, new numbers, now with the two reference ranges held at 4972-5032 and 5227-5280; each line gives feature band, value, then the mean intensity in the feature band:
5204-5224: -1.4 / 61.5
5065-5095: -0.2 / 59.7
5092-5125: 0.6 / 57.8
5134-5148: -0.2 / 59.4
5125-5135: 0.0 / 58.7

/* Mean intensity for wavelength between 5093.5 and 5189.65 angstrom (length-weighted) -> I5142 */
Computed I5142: 58.2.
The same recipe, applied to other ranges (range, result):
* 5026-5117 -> 60.3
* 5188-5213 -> 59.8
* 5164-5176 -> 55.4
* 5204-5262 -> 58.7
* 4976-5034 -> 60.5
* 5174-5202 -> 57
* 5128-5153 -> 59.4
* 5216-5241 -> 58.6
